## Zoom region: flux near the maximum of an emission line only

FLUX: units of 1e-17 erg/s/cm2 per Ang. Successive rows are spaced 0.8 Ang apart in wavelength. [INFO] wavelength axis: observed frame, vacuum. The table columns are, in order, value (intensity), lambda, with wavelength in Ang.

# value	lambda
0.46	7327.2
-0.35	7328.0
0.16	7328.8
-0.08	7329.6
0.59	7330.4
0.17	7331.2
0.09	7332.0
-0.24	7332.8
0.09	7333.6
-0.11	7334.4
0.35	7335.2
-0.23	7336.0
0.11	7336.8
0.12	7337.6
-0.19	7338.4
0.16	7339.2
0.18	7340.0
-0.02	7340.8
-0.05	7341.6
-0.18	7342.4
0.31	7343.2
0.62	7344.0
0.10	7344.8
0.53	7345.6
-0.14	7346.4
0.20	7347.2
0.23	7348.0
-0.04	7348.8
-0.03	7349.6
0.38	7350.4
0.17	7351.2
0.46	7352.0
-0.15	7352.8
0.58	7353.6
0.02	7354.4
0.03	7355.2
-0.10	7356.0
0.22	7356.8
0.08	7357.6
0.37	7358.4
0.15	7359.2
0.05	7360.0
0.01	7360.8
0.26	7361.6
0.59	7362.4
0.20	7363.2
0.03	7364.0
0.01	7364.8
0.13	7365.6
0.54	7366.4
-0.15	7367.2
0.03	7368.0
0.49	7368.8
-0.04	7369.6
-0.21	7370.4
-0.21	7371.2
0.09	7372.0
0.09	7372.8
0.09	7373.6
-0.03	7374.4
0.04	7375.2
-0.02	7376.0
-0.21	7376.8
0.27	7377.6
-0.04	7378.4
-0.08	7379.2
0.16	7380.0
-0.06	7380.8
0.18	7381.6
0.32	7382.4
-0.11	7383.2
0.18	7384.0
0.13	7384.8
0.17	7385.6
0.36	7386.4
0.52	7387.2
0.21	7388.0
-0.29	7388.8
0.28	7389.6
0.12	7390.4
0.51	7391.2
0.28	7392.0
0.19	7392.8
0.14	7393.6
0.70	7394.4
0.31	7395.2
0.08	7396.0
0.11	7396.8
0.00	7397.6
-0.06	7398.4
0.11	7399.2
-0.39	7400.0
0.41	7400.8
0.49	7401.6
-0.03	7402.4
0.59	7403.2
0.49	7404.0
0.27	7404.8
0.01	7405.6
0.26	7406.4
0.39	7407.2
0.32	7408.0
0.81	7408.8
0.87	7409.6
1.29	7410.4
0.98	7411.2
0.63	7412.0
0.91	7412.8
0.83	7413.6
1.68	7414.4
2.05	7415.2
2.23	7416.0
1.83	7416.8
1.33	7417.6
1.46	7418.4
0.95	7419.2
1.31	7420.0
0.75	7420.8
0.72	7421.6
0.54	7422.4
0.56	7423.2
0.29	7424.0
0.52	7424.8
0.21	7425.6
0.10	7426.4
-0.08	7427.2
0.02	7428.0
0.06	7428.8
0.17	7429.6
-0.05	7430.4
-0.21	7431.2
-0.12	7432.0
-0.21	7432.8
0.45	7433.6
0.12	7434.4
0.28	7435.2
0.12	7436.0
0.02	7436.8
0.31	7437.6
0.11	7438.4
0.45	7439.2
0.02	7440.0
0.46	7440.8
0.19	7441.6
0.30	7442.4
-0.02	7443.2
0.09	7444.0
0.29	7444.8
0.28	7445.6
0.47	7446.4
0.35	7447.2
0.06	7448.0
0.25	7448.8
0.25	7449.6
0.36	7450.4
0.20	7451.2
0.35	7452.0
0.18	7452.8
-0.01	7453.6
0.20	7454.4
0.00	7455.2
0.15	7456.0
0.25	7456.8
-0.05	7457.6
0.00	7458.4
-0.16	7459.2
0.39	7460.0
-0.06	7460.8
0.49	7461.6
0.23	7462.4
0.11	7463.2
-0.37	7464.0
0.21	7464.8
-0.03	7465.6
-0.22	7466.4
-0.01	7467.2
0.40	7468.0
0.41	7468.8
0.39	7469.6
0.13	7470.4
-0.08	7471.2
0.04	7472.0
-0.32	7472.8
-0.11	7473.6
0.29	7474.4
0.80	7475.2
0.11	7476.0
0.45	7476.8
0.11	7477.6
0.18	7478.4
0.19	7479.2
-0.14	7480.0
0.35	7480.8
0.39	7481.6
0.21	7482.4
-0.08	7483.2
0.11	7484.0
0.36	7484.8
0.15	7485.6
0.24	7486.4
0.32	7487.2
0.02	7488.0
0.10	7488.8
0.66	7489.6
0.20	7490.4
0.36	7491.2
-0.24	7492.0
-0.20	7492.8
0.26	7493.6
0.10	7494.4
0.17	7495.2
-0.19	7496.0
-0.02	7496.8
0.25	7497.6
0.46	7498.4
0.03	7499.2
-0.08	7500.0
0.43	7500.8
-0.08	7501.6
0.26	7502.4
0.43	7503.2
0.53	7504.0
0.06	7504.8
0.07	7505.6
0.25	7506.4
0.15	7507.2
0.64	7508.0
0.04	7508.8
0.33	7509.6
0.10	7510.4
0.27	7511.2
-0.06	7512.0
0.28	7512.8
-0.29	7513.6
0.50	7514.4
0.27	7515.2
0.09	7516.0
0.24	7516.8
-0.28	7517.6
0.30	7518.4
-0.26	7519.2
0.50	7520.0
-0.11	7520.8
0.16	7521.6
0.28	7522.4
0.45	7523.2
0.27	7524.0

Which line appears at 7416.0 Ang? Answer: [O II]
